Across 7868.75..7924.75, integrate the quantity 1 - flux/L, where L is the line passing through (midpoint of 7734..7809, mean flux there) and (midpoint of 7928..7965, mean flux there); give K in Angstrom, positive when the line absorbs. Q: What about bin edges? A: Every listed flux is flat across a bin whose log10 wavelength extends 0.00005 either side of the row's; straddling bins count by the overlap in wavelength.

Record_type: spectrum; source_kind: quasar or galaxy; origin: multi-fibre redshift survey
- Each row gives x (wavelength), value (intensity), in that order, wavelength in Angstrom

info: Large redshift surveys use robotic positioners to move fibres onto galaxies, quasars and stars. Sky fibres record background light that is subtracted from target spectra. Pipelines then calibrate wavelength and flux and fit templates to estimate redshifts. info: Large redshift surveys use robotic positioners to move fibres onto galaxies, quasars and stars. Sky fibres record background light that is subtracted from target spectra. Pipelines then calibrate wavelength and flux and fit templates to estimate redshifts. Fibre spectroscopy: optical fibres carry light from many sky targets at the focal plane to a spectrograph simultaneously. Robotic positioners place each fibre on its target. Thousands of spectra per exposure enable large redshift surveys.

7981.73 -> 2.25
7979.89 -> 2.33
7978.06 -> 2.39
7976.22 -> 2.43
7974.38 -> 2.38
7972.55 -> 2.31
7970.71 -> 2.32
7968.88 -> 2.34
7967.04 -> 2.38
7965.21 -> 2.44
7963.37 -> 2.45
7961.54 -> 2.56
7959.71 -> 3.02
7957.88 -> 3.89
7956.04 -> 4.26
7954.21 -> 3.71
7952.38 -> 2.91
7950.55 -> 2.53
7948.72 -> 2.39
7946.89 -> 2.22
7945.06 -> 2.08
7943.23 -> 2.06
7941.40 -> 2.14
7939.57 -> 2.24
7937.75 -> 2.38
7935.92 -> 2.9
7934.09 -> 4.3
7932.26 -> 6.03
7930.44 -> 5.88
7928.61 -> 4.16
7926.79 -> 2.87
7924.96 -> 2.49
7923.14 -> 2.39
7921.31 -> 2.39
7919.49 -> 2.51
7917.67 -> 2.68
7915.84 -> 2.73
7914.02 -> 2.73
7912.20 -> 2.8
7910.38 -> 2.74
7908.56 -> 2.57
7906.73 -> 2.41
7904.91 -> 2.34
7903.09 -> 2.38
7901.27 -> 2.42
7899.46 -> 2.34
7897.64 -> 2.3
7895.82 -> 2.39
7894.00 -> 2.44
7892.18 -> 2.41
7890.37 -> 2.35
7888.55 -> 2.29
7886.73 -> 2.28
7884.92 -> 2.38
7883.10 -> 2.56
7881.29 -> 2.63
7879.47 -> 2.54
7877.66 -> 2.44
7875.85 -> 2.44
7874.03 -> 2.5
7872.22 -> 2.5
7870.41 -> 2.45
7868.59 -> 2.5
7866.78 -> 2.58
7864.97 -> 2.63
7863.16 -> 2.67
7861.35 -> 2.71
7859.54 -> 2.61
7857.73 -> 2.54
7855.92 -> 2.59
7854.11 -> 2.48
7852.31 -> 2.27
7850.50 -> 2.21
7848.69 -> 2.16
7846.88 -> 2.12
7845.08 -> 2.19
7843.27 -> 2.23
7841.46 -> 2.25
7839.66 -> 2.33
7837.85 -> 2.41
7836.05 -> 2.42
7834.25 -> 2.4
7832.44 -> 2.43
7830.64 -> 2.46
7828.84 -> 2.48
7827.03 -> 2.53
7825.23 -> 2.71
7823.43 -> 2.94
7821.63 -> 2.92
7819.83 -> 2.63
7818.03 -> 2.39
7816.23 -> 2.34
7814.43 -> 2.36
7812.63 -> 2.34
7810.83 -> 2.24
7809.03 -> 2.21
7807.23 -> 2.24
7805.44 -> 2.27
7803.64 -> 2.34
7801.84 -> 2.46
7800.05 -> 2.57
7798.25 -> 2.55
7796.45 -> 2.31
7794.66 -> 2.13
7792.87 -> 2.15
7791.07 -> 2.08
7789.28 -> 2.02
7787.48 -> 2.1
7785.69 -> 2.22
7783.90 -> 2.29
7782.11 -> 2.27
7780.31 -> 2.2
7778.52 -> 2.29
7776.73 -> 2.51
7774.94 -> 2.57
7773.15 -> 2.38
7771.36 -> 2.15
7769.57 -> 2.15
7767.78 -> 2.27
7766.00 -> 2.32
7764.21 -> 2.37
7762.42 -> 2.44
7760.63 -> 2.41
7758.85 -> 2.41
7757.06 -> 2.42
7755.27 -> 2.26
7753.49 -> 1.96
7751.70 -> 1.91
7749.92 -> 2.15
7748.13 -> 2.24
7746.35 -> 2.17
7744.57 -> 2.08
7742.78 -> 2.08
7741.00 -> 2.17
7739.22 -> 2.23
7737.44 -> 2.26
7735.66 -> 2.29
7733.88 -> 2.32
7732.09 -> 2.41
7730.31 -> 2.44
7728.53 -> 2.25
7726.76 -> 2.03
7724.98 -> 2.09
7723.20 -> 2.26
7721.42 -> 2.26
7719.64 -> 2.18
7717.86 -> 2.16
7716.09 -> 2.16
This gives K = 8.5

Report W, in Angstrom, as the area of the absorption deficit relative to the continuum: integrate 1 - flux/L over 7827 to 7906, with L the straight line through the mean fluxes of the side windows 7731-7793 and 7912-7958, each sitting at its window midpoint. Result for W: 8.9 Angstrom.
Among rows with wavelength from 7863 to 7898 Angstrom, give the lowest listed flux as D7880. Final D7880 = 2.28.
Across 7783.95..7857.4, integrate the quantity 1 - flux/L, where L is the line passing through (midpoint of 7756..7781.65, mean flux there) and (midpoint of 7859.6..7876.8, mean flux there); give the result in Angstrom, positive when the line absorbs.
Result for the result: 2.8 Angstrom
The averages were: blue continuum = 2.35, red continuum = 2.56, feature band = 2.36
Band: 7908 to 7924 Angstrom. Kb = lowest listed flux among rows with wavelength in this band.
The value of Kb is 2.39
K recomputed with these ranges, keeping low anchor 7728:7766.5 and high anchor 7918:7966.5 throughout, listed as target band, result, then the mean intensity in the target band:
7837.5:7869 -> 3.1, 2.41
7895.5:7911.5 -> 2.5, 2.44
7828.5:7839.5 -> 0.8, 2.42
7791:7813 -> 1.5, 2.31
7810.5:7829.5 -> 0.0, 2.54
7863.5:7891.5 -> 3.0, 2.47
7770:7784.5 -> 0.3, 2.33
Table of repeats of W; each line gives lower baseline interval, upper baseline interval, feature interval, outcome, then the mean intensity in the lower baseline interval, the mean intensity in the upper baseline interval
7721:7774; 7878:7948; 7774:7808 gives 1.1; 2.24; 2.73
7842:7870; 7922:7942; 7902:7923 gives 4.1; 2.43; 3.44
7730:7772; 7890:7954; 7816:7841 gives -0.4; 2.24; 2.78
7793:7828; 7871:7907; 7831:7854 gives 1.3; 2.44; 2.42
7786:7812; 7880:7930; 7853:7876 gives -0.9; 2.26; 2.59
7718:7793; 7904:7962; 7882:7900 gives 2.7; 2.24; 2.98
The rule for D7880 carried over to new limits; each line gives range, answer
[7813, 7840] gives 2.33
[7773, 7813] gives 2.02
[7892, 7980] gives 2.06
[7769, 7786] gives 2.15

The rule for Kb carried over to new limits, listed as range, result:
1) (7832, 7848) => 2.12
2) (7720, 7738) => 2.03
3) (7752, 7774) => 1.96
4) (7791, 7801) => 2.08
